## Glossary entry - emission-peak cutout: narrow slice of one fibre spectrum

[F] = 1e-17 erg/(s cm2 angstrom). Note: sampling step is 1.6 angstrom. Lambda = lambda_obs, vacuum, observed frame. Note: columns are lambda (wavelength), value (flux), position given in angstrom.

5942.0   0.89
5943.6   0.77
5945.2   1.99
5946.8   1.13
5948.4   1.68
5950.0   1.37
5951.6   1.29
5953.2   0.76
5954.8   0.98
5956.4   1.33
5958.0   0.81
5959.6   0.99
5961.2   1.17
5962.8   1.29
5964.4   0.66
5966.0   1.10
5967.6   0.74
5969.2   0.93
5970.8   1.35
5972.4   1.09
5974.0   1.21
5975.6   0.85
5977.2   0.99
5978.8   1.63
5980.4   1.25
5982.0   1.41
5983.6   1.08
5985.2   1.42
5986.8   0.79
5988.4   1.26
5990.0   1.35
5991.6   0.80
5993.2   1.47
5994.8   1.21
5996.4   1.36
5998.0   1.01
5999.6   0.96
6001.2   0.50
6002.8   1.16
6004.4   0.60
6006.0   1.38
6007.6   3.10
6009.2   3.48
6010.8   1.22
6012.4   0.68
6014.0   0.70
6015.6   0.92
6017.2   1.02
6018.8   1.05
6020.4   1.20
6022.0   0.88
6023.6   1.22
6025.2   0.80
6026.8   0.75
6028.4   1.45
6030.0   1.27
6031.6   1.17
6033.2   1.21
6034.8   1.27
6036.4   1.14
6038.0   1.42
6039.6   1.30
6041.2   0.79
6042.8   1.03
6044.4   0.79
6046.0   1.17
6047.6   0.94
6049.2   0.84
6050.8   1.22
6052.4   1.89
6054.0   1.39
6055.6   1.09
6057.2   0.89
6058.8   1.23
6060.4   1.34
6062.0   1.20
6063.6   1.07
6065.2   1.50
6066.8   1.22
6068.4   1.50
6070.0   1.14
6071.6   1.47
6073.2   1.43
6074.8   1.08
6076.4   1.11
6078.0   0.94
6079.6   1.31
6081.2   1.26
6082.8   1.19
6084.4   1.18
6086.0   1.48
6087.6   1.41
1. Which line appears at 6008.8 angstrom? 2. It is H-gamma 4340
